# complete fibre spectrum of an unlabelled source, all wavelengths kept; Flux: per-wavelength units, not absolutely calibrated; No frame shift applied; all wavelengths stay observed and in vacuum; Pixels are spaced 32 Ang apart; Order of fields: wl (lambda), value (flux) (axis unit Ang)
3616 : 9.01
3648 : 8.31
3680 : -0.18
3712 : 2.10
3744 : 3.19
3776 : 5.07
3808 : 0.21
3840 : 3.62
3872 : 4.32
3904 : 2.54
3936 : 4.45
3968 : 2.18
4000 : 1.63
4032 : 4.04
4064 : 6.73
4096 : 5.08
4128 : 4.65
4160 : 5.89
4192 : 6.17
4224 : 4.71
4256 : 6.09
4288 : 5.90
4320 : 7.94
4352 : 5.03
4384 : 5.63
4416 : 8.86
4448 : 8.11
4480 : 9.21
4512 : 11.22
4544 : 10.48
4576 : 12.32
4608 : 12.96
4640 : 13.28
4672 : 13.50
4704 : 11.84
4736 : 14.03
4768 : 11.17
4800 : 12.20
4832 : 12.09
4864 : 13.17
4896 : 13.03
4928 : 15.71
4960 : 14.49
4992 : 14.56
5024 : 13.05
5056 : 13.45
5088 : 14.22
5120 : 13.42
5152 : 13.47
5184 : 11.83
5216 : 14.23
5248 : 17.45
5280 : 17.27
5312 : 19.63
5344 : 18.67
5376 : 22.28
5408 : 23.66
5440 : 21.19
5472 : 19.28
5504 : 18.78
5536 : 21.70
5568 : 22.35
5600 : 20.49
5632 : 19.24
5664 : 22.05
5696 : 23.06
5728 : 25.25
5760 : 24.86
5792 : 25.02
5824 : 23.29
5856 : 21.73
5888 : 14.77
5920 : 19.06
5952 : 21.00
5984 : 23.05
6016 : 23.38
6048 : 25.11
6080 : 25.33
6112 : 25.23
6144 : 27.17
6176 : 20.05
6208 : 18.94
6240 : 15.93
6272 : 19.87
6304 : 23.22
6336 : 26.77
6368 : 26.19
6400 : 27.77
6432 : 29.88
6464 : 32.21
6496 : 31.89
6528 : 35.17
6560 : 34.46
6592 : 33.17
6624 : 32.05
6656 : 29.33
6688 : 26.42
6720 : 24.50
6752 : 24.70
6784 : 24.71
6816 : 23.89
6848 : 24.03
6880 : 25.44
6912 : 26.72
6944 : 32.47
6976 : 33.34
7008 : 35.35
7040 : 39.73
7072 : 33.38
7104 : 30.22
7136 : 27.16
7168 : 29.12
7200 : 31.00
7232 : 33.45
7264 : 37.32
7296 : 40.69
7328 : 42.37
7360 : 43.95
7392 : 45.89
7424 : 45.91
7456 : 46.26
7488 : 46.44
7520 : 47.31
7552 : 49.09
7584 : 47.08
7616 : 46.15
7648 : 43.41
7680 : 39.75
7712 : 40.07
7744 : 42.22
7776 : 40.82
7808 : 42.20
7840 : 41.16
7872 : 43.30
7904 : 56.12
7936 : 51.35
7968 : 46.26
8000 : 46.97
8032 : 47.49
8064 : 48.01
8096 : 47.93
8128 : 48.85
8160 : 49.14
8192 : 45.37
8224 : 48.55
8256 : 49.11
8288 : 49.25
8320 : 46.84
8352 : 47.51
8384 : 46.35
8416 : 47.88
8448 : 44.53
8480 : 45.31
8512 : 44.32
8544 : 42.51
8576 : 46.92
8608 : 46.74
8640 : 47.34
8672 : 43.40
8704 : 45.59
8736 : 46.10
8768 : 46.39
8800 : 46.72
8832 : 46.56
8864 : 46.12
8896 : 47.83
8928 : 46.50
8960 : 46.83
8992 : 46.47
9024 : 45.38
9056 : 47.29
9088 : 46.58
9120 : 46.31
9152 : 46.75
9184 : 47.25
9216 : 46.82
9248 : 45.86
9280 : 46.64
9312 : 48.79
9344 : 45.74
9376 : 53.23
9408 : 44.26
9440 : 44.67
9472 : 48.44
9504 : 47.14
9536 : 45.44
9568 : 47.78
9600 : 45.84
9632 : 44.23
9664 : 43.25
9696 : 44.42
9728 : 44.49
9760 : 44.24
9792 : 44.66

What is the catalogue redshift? 0.00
